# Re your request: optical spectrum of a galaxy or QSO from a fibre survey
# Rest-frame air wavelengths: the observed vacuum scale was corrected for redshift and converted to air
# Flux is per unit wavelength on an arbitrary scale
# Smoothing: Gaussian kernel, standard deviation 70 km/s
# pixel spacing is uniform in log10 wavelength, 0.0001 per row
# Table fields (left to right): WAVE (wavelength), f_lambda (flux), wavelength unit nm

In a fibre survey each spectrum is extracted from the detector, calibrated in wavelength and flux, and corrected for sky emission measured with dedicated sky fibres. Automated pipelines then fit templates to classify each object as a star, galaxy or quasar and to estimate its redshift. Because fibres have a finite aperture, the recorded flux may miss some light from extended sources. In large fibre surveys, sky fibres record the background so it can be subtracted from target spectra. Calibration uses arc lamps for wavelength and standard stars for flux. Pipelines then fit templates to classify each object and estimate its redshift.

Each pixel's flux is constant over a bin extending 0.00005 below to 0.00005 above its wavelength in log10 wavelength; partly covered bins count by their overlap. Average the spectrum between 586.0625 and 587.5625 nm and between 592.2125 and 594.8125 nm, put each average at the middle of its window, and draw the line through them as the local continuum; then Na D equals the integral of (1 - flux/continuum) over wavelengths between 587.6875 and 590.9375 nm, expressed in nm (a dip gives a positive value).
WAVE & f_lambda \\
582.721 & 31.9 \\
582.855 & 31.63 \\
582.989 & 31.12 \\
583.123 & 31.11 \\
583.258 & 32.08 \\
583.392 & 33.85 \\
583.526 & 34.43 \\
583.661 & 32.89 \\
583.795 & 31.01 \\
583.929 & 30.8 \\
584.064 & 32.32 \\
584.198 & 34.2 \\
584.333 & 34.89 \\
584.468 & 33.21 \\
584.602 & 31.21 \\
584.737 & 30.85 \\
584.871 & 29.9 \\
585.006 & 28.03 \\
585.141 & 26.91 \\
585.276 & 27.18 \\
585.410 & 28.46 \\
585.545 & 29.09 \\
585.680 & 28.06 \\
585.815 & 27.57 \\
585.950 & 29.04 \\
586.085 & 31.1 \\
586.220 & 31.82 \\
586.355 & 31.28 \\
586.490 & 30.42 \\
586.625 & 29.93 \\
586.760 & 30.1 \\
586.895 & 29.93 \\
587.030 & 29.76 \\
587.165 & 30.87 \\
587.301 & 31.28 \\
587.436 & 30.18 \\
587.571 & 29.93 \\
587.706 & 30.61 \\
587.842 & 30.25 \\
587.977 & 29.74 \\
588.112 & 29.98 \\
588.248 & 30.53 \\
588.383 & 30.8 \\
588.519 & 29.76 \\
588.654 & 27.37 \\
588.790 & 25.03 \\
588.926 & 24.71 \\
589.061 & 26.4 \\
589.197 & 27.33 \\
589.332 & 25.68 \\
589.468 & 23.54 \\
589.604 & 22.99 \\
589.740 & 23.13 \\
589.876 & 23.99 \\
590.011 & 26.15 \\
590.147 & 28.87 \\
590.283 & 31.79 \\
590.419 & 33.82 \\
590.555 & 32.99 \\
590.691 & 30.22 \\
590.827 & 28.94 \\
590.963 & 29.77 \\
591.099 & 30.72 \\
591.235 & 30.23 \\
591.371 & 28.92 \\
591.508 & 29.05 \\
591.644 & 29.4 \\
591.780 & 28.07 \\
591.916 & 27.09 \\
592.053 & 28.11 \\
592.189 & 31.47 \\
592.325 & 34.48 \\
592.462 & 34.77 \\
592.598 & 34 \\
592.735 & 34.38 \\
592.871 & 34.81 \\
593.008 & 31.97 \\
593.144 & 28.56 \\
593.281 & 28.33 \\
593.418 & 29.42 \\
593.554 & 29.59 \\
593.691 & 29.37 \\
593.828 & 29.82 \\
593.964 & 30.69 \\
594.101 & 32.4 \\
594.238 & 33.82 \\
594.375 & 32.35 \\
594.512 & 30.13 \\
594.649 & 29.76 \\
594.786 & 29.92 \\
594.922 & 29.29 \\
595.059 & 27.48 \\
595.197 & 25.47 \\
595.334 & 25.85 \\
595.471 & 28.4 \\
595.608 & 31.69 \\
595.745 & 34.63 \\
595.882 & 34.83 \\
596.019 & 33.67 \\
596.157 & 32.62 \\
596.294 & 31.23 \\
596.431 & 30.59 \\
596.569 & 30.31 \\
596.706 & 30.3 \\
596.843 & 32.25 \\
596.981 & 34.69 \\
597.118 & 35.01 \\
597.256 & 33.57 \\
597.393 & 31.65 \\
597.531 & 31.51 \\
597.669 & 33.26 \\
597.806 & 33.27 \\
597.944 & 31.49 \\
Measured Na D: 0.30 nm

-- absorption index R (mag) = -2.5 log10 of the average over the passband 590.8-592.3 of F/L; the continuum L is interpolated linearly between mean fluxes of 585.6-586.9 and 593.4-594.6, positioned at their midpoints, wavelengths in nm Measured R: 0.04 mag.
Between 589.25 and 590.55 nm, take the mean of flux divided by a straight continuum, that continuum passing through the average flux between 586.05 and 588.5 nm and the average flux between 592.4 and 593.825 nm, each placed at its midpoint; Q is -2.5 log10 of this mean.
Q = 0.15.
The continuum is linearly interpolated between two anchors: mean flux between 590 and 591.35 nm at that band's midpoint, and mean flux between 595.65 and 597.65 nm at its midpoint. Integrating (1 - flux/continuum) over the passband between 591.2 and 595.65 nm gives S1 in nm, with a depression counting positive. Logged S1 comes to 0.17 nm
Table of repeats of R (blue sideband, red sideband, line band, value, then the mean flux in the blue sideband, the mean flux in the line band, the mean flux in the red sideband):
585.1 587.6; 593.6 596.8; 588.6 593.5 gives 0.041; 29.7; 29.1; 30.6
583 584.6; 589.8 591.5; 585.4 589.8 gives 0.085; 32.7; 28.7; 29.6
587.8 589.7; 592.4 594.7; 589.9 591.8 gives -0.027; 27.3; 29.8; 31.4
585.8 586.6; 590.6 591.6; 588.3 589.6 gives 0.132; 30.4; 26.6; 29.8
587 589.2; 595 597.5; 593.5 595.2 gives 0.024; 29.1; 30.2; 31.4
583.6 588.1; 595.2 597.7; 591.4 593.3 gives 0.007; 30.4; 31.1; 31.8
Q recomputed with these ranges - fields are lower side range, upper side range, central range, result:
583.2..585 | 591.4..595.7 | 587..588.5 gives 0.04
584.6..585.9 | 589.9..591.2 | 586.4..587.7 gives -0.04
